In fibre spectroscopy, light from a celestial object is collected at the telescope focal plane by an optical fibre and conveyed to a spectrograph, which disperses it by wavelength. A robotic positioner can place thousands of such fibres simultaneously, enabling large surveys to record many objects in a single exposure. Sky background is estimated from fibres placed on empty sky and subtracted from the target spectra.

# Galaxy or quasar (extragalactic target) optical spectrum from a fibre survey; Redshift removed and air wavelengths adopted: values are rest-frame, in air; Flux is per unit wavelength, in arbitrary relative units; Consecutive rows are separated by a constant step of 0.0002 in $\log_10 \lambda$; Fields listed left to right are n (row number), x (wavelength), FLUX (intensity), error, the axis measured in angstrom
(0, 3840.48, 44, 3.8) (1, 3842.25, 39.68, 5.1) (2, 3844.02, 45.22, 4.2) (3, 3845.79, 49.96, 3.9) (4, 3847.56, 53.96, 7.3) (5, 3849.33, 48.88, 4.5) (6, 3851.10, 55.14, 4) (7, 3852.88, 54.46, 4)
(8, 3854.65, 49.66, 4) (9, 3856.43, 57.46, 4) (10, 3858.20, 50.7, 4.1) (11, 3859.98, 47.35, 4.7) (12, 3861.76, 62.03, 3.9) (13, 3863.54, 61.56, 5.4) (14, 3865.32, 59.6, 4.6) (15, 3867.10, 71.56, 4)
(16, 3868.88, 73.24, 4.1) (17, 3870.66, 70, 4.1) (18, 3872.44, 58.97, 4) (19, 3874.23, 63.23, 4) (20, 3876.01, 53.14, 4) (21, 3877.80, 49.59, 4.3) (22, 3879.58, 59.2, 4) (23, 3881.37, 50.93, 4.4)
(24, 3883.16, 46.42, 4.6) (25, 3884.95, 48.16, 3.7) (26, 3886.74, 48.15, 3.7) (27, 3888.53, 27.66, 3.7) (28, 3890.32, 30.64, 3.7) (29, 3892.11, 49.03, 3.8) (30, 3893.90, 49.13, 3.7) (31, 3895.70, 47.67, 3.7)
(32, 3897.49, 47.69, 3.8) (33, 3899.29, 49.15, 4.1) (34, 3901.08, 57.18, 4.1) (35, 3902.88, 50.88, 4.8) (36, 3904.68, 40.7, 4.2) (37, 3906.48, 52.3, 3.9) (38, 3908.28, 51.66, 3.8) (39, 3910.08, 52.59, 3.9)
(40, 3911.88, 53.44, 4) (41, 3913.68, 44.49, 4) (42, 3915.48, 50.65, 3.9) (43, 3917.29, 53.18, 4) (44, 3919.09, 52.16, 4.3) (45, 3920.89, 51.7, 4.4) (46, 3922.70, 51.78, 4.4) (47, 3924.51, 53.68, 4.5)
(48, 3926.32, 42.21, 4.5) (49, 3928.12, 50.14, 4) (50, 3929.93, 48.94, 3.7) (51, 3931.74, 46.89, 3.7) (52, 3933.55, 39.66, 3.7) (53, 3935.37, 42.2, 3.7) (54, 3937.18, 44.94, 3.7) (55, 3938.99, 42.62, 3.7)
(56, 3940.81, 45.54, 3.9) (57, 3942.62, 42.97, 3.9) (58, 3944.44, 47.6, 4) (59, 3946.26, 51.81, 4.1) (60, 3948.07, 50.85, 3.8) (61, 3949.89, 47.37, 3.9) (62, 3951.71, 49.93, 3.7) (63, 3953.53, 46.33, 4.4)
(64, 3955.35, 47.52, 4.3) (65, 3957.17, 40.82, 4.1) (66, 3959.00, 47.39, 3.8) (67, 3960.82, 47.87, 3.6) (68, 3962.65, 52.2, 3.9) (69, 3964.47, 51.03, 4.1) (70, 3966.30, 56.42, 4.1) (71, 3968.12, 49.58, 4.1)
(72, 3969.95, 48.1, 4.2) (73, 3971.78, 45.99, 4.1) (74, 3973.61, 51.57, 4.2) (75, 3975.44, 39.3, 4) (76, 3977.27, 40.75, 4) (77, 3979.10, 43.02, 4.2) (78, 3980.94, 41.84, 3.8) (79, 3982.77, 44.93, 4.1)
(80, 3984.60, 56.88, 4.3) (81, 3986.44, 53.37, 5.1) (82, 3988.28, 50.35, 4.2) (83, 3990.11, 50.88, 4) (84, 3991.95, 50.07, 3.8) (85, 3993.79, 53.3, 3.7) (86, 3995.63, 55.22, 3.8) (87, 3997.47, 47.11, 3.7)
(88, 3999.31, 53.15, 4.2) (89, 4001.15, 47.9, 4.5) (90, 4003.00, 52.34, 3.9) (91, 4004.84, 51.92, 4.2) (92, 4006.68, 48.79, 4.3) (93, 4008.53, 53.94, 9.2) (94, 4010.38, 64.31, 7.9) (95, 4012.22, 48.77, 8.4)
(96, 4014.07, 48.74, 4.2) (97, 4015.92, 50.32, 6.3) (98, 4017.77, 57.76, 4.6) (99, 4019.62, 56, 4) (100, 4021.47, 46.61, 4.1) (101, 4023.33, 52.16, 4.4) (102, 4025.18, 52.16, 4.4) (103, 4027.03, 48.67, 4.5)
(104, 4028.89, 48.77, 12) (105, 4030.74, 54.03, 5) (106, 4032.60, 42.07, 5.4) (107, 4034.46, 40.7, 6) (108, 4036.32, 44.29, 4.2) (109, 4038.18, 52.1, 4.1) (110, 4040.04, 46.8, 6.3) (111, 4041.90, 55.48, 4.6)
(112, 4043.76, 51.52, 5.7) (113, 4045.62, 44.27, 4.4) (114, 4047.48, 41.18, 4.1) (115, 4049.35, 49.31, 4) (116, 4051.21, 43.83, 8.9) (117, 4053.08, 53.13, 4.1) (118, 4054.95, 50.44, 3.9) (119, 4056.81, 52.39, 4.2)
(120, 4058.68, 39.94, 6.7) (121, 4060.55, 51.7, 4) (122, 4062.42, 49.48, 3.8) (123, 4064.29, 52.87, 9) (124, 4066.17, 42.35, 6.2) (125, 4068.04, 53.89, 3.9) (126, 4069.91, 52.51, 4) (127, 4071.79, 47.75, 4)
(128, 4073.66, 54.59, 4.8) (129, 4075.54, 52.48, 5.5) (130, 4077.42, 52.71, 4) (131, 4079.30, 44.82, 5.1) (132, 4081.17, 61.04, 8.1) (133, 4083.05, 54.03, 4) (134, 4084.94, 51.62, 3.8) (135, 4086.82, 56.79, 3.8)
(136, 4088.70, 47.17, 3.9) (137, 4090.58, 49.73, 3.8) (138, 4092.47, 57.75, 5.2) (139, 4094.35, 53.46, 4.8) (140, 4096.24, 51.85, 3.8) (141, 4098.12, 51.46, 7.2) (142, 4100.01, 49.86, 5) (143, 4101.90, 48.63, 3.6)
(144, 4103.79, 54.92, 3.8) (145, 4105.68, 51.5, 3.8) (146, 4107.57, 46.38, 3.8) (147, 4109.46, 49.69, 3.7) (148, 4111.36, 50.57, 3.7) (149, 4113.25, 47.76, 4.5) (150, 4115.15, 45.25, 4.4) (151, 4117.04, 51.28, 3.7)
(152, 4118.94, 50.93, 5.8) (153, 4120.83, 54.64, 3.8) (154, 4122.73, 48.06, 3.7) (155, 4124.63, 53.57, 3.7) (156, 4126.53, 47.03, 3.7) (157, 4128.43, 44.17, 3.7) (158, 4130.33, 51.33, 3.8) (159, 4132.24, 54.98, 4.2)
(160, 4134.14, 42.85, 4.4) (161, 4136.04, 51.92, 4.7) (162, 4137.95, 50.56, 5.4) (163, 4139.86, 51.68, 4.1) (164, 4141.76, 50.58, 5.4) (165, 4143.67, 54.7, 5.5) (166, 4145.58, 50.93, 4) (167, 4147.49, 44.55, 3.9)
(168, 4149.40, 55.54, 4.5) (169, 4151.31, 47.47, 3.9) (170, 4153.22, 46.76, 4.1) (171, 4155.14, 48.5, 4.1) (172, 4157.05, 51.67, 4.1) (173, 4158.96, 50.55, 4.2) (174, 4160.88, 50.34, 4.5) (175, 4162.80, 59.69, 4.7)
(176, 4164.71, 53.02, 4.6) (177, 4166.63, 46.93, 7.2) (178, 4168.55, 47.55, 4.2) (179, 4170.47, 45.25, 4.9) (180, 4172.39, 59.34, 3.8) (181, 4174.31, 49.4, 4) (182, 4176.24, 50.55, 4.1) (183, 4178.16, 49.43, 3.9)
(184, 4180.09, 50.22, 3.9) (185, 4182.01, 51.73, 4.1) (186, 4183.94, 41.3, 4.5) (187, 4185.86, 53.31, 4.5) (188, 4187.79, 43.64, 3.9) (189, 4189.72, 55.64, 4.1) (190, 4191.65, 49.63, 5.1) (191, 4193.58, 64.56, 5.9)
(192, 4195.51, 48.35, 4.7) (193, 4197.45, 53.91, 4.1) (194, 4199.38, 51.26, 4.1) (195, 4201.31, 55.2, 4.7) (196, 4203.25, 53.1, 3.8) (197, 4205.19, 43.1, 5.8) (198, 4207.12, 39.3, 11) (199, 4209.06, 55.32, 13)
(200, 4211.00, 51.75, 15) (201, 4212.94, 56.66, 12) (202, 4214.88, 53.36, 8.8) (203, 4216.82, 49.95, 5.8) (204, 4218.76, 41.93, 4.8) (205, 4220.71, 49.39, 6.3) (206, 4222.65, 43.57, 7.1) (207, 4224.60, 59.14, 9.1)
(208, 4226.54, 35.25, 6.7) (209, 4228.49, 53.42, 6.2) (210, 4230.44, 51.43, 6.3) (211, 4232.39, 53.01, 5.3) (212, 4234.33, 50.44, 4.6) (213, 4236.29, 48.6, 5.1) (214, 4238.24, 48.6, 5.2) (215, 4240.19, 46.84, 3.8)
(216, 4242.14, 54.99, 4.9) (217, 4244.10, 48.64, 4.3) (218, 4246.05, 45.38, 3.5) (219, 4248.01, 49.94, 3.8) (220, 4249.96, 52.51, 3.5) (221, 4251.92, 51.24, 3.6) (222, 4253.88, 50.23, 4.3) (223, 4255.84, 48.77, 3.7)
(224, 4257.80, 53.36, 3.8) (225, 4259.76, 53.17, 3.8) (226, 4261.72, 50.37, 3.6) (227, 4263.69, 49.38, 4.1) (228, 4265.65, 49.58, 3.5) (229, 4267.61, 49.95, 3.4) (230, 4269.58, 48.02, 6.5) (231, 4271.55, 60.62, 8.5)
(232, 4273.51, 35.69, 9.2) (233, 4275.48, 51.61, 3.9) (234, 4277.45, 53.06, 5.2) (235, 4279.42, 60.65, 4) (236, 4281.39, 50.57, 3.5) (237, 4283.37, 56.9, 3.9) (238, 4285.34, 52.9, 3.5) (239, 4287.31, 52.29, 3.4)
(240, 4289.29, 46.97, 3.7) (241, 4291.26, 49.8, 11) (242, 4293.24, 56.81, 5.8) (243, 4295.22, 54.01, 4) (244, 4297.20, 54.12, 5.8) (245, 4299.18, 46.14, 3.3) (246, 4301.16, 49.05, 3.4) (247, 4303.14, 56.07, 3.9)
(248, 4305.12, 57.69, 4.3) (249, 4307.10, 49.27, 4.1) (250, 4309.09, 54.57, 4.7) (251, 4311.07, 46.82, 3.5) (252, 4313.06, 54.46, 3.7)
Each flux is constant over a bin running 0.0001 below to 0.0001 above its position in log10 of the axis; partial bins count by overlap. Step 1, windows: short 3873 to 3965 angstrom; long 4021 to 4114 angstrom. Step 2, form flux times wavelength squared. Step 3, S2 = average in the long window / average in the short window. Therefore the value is 1.12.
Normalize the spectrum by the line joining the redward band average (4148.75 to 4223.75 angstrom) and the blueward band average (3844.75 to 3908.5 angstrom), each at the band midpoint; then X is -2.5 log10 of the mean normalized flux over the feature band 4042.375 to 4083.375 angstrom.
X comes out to 0.03 mag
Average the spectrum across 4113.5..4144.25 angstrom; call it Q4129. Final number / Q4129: 50.1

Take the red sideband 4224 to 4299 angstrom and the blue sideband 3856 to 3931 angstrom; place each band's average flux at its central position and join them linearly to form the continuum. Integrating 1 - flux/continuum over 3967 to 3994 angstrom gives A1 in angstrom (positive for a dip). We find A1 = 2.0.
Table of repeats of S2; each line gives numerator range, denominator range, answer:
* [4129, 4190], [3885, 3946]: 1.20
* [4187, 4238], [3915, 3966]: 1.20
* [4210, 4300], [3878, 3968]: 1.24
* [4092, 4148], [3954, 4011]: 1.09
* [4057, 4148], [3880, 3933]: 1.16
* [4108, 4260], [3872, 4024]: 1.15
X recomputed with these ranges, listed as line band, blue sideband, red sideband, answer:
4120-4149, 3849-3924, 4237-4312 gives 0.03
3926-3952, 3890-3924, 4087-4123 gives 0.08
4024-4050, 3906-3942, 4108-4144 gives 0.03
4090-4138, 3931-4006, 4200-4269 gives -0.03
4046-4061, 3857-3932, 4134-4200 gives 0.08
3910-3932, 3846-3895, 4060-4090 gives 0.06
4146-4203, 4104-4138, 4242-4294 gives -0.01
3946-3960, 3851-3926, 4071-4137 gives 0.10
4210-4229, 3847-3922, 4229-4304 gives 0.04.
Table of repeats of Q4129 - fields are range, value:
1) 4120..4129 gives 49.6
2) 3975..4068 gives 49.4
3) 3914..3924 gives 51.5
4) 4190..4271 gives 50.4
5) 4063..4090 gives 51.7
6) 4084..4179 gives 50.6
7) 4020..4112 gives 50.1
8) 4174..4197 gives 50.7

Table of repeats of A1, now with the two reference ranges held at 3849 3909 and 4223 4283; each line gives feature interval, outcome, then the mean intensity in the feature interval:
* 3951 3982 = 3.1 angstrom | 47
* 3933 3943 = 1.8 angstrom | 43.1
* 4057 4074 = 0.7 angstrom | 49.4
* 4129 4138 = 0.2 angstrom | 50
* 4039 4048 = 0.6 angstrom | 48.3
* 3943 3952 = 0.6 angstrom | 49.1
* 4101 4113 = 0.3 angstrom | 50.1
